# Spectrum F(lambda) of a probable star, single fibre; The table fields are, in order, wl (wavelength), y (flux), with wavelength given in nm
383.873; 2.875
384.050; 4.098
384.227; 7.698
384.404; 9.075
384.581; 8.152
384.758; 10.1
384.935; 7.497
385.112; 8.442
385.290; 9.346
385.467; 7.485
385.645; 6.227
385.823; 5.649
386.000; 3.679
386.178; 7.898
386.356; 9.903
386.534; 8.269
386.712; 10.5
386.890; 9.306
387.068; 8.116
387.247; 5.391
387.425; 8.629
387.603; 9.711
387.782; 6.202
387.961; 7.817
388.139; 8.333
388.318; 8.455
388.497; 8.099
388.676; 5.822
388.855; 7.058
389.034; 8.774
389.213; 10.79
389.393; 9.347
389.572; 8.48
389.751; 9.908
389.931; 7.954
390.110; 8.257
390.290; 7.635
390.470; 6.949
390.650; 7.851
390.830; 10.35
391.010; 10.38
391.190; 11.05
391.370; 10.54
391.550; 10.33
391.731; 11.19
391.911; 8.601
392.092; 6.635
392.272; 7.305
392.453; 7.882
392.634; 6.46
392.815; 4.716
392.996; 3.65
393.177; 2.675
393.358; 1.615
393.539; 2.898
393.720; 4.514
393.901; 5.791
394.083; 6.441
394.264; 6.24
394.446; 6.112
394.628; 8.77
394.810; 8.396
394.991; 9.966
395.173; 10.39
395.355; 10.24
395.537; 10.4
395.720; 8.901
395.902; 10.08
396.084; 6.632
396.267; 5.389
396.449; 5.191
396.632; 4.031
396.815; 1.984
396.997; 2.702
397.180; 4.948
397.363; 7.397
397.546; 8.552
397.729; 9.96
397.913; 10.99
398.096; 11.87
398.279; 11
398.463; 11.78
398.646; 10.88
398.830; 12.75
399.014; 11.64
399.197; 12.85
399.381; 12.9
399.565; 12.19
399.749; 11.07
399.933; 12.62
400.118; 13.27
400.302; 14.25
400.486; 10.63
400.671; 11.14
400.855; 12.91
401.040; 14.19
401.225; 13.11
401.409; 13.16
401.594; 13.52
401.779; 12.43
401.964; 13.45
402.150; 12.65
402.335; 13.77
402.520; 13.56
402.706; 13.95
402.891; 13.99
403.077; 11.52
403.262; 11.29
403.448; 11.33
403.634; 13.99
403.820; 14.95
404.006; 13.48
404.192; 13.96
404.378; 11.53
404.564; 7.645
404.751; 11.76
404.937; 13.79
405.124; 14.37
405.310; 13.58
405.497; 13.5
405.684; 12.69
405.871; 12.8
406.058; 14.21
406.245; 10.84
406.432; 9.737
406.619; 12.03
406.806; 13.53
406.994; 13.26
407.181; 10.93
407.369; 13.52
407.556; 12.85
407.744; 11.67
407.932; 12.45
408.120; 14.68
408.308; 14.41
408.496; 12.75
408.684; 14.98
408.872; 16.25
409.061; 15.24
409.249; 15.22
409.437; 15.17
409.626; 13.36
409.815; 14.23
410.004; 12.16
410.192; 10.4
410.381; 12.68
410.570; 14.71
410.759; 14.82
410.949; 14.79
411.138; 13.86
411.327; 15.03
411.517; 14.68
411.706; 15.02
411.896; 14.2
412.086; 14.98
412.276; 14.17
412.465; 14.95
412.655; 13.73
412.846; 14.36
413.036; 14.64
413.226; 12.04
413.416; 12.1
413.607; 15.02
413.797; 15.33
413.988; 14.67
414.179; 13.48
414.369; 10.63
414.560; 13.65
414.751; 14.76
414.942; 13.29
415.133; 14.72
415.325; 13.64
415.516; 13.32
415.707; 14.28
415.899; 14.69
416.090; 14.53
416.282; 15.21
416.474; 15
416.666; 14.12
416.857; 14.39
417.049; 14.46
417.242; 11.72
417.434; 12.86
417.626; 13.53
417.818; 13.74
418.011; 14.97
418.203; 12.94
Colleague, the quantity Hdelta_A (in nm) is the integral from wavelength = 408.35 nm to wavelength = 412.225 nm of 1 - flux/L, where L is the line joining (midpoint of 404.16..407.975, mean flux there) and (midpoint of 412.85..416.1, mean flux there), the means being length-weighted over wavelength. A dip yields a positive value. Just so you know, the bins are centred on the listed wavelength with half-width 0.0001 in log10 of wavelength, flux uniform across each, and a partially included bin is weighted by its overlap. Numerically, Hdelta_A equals -0.33 nm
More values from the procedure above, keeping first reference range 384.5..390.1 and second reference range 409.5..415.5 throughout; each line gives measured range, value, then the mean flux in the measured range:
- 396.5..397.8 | 0.60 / 5.57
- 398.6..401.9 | -0.44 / 12.6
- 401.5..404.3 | -0.36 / 13.2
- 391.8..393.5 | 0.69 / 5.49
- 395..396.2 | 0.07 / 9.39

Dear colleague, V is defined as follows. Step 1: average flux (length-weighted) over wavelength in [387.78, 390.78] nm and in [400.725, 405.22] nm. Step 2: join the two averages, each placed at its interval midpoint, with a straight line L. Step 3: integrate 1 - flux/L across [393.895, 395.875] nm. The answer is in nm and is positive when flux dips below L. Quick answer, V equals 0.322 nm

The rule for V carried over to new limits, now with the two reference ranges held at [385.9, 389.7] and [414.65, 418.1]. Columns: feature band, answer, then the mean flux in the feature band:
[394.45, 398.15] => 0.796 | 7.76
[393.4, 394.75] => 0.532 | 5.73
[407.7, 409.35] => -0.242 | 14.3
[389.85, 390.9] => 0.066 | 8.13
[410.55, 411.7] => -0.151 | 14.7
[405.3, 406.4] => -0.077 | 12.7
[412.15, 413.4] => -0.054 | 13.9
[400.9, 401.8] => -0.196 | 13.3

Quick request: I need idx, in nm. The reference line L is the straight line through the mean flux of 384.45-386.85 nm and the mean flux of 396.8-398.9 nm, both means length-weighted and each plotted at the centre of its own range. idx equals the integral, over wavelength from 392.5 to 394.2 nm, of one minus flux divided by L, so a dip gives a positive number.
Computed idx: 0.82 nm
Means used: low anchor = 7.98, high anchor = 8.94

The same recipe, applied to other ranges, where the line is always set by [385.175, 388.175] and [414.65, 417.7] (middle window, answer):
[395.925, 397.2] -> 0.67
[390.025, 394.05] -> 0.78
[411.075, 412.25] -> -0.14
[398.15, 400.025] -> -0.28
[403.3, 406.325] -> -0.29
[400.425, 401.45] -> -0.16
